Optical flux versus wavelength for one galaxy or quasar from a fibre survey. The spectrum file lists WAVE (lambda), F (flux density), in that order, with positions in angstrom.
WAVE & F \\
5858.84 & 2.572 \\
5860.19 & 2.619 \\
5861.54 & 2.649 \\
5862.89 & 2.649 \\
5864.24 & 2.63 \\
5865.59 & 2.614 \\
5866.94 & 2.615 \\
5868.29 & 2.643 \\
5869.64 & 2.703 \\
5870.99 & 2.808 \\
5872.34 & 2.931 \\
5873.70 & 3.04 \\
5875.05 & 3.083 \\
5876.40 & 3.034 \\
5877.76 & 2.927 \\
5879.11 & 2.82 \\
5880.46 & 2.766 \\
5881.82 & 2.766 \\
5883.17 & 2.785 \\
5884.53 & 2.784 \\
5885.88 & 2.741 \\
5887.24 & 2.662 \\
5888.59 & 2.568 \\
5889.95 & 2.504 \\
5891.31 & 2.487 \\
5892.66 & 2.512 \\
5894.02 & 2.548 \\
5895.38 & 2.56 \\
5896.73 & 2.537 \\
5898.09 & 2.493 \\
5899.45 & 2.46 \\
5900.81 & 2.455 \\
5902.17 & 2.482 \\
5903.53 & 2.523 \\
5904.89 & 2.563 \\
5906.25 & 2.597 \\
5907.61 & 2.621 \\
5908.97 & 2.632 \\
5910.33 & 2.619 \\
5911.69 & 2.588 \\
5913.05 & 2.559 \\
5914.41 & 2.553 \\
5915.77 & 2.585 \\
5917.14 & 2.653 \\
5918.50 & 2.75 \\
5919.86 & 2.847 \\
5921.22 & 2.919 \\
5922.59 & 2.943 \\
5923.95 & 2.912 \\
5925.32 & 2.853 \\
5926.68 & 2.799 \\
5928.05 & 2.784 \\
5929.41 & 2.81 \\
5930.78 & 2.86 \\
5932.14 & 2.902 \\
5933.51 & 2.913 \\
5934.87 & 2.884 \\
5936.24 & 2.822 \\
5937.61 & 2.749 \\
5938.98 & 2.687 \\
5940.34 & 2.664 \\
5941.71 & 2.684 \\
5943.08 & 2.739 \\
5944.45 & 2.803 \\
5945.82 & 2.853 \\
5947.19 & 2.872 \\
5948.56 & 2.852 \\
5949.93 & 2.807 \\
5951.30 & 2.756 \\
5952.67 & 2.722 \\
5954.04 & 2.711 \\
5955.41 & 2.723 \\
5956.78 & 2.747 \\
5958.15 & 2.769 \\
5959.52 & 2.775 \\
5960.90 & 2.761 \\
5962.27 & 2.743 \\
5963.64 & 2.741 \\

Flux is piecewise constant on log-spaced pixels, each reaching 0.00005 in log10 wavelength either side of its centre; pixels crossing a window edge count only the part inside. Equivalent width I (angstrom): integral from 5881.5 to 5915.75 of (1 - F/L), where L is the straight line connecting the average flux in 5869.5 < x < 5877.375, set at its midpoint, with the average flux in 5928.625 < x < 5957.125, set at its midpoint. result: 3.65 angstrom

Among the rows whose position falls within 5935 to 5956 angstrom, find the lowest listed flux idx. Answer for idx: 2.664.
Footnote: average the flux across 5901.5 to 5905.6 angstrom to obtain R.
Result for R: 2.52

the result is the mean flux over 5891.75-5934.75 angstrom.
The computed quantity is 2.67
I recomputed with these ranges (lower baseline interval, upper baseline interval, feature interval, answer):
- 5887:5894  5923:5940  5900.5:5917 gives 0.6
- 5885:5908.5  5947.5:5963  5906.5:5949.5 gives -1.6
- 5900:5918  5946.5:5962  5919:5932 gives -1.1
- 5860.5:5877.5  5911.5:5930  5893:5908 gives 1.3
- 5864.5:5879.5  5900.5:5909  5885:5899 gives 0.5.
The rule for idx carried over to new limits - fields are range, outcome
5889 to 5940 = 2.455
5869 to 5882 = 2.703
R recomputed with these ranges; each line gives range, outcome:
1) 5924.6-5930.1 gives 2.81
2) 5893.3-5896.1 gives 2.55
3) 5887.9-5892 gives 2.52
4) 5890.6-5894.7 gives 2.51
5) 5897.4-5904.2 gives 2.48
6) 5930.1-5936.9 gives 2.88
